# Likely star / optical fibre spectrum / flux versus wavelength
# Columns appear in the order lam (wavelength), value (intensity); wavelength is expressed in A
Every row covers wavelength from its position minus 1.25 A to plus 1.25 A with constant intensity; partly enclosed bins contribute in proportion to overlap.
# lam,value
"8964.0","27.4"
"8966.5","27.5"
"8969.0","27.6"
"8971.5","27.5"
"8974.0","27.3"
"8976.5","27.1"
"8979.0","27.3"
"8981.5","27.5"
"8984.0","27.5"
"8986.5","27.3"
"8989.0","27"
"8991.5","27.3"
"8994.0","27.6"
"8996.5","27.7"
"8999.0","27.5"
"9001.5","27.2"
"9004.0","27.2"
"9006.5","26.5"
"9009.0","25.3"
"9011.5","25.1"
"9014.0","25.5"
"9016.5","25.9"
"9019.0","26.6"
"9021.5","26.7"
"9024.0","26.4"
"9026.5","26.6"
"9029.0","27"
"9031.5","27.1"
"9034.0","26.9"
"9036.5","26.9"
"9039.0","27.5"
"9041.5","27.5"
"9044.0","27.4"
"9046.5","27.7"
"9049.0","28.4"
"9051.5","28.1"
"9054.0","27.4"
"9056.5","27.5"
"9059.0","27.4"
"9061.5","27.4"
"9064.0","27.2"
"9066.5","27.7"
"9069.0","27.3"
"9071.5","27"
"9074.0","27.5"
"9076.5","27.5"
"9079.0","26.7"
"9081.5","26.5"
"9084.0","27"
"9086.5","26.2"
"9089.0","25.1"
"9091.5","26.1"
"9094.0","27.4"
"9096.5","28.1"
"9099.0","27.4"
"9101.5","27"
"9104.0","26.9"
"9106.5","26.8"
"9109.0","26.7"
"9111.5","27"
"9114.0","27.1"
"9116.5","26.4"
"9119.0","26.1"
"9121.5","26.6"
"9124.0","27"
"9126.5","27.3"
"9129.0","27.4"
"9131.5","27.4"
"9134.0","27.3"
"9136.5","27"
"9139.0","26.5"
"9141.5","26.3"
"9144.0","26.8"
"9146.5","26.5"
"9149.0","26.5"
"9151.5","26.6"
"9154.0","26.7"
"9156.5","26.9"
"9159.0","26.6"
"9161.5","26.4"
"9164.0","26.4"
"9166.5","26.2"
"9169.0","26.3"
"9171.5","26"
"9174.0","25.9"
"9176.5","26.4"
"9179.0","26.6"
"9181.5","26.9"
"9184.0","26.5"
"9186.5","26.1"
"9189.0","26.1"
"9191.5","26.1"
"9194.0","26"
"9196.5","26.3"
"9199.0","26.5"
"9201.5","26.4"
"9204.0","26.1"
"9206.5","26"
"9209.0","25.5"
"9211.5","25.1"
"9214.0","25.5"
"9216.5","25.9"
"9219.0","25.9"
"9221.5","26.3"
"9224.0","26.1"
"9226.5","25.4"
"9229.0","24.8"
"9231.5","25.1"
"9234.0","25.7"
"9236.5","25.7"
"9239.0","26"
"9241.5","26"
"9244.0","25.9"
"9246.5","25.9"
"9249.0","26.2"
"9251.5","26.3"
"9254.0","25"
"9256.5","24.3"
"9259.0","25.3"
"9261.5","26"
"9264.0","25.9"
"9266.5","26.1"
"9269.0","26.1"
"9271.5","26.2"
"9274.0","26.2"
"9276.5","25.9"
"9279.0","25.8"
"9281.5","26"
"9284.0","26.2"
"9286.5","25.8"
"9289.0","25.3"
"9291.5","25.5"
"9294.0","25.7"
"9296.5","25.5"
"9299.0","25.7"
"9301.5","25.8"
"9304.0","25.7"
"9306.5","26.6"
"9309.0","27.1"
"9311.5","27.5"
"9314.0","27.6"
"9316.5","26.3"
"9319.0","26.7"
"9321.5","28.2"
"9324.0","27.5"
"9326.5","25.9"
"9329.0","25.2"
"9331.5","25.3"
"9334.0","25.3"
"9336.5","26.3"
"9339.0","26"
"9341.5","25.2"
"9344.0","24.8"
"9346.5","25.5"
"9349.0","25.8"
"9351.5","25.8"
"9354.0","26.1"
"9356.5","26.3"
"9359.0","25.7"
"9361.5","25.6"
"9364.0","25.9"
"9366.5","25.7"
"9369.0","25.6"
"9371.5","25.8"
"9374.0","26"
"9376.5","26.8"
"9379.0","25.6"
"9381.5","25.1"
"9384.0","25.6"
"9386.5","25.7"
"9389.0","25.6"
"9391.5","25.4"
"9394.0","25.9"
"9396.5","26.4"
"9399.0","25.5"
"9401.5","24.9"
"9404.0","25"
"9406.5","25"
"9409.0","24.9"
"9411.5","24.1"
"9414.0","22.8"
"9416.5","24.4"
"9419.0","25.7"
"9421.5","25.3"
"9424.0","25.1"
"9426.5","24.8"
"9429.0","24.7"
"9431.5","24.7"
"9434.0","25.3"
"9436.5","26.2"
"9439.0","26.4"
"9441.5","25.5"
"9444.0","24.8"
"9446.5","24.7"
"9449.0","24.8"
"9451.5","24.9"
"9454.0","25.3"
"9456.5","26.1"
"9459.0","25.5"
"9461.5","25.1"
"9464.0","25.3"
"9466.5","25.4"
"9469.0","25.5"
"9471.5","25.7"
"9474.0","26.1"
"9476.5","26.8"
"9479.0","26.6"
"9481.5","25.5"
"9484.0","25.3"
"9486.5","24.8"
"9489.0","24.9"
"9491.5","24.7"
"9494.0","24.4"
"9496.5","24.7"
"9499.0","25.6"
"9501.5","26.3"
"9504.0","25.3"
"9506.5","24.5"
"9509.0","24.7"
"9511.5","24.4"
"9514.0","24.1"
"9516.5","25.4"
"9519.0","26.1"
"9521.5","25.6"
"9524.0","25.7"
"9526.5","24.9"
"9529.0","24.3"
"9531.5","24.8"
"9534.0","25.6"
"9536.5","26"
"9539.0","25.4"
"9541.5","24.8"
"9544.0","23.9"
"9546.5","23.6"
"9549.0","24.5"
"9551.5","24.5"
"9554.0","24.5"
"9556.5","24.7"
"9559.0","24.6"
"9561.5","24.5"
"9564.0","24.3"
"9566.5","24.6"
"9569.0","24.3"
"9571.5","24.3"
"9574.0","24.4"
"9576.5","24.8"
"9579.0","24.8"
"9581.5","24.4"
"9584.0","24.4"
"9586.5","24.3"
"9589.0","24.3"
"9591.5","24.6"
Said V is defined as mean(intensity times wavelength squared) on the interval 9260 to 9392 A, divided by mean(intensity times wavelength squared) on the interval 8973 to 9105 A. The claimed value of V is 1.02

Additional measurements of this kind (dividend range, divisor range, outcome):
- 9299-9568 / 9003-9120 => 1.02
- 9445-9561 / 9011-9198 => 1.02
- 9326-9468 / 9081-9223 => 1.01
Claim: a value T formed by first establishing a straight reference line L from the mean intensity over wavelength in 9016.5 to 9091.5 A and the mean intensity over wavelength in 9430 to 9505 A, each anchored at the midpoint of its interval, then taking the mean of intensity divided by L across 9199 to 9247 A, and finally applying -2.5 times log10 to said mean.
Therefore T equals 0.03 mag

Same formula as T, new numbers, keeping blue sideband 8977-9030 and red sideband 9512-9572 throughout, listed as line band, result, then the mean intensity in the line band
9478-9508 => -0.010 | 25.2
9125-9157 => -0.023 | 26.9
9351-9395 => -0.016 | 25.8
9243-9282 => 0.001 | 25.8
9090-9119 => -0.021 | 26.9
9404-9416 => 0.043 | 24.3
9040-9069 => -0.040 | 27.6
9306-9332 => -0.047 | 26.8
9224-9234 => 0.028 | 25.3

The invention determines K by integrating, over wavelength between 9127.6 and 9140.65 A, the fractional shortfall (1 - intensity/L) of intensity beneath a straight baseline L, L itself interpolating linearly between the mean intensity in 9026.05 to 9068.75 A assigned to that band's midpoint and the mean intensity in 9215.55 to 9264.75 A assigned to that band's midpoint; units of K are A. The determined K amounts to -0.23 A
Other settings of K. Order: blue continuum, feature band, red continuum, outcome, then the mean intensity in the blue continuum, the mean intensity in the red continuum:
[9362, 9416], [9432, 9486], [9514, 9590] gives -0.9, 25.4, 24.7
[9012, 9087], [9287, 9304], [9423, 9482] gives 0.3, 27.1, 25.5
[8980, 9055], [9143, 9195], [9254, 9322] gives 0.2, 27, 26.1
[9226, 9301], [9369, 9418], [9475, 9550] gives 0.2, 25.7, 25.1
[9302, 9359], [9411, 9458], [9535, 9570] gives 0.7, 26.2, 24.6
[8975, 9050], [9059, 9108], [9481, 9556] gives -0.6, 27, 25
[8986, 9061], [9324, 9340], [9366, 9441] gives -0.1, 27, 25.3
